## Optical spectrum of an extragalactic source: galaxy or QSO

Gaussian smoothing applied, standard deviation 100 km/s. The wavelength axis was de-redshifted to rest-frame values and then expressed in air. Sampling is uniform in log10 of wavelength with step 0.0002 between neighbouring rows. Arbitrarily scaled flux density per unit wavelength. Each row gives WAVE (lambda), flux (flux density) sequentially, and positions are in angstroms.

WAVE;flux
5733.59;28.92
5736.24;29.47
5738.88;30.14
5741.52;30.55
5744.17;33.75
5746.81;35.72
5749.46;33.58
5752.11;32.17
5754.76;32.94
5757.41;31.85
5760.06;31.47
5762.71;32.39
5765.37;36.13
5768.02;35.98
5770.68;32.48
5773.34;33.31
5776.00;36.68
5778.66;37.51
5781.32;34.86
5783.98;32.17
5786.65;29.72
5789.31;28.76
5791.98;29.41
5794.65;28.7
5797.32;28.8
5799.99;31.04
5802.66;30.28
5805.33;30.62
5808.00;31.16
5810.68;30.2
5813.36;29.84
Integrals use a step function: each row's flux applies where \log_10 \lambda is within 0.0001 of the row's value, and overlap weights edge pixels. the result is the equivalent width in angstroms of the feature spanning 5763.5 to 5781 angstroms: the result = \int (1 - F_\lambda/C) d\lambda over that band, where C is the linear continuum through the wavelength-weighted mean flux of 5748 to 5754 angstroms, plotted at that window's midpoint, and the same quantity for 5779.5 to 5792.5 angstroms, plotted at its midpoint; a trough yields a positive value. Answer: -1.8 angstroms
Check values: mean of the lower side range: 32.9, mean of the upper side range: 31.3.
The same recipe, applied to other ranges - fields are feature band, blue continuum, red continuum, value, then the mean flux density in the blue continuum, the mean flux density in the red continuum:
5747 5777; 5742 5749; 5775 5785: 1.0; 34.1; 35.4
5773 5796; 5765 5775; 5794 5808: 0.1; 34.4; 30.1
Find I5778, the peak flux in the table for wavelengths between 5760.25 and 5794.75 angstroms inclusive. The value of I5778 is 37.51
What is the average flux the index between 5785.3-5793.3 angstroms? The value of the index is 29.3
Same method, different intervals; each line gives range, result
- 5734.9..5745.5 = 31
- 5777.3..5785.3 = 34.9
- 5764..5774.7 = 34.5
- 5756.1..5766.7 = 33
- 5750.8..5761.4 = 32.1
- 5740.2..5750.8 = 33.4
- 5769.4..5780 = 35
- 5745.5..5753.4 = 33.8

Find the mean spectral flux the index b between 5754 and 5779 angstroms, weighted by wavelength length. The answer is 34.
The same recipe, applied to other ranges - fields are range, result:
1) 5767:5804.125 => 32.1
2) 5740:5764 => 32.7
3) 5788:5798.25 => 28.9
